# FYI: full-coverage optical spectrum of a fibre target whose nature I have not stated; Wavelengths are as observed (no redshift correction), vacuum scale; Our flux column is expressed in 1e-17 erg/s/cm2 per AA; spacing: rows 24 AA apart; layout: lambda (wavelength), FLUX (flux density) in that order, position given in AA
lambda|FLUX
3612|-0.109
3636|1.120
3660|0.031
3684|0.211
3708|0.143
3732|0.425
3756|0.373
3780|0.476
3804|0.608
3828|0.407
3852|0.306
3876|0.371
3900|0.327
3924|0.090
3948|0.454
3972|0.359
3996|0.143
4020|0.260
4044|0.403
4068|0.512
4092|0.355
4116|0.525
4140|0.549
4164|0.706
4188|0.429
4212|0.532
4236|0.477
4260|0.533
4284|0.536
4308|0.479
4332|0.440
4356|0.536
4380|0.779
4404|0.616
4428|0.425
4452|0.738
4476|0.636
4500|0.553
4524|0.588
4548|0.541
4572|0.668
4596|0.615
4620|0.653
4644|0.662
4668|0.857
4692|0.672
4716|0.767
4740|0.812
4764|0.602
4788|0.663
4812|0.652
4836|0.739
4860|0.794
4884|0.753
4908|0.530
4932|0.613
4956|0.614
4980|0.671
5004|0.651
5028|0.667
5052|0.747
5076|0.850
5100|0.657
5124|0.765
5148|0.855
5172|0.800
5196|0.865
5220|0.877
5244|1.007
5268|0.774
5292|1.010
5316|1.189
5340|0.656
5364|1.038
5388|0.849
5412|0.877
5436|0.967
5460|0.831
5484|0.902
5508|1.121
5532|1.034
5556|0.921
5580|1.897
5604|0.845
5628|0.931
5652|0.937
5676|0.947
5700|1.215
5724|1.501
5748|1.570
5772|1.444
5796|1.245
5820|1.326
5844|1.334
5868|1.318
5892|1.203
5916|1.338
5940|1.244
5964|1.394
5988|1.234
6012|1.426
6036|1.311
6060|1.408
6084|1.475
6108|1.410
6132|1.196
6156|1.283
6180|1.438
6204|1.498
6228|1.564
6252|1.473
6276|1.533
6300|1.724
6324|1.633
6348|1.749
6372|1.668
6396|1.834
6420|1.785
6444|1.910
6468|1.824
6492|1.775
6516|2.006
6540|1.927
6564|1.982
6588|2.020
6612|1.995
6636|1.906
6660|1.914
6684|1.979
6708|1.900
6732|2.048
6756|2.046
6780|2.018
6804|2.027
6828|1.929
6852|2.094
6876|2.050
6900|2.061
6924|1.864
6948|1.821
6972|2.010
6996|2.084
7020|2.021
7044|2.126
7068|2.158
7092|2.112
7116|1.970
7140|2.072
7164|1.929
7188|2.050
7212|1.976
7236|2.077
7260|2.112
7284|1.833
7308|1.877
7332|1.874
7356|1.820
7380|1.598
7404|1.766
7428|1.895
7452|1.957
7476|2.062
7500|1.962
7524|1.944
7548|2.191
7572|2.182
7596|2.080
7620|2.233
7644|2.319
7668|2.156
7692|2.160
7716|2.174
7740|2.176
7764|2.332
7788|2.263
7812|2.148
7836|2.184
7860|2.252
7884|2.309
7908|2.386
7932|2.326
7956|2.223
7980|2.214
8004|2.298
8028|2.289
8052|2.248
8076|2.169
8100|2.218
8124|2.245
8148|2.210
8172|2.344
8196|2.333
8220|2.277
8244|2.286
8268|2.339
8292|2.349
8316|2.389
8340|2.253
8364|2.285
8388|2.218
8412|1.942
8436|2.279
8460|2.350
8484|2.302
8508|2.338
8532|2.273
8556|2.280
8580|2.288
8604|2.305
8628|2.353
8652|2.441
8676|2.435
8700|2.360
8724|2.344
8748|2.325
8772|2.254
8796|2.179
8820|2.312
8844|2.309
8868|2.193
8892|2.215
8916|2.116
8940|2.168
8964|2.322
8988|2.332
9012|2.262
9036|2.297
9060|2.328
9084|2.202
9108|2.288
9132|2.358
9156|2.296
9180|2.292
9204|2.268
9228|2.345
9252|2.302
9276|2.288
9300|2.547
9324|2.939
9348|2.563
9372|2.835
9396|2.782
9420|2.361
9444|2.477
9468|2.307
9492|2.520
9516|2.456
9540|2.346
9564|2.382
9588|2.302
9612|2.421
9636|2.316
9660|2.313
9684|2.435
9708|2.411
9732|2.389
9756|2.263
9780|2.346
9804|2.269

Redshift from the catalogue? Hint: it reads 0.427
